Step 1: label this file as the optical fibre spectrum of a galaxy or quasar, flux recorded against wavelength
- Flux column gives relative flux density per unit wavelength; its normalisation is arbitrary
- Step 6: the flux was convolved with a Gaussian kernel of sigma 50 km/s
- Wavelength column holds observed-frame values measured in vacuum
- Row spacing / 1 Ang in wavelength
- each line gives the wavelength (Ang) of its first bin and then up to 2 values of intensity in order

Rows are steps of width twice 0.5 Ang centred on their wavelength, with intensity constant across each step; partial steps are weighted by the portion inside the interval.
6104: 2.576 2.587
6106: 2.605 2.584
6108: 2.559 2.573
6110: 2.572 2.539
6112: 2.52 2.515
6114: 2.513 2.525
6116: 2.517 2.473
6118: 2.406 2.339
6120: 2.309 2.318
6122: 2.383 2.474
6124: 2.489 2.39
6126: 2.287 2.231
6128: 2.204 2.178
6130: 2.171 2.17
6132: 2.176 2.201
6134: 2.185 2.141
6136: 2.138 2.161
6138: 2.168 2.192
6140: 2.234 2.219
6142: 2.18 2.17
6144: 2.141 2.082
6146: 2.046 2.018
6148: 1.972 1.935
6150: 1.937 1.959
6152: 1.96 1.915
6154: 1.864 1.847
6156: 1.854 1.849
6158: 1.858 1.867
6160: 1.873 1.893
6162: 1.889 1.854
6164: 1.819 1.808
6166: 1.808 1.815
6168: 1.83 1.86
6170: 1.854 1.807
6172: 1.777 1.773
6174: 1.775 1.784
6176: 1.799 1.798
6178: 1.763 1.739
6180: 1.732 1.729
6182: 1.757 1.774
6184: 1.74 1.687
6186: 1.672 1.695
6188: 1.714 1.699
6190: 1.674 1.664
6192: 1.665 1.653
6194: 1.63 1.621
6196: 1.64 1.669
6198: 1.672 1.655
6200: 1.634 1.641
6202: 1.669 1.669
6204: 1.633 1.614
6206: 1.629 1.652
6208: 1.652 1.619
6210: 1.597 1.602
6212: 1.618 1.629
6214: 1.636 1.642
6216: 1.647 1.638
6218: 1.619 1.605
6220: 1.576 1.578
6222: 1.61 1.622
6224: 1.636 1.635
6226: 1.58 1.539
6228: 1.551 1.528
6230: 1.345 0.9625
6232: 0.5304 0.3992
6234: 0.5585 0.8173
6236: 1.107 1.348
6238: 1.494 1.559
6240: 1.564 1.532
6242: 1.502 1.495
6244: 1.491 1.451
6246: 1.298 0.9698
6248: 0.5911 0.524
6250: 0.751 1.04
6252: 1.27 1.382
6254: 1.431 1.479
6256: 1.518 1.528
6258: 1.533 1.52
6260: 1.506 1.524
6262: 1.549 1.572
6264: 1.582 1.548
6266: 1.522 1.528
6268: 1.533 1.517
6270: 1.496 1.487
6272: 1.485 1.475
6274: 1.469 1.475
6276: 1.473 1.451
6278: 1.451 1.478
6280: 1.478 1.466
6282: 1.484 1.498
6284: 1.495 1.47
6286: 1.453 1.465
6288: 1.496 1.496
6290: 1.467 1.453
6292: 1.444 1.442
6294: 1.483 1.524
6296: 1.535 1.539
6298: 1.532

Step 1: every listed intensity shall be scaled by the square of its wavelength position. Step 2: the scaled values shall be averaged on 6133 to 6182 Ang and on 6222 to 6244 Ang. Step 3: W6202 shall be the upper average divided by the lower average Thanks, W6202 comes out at 0.7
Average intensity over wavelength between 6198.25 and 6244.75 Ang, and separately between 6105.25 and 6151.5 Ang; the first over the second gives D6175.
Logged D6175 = 0.6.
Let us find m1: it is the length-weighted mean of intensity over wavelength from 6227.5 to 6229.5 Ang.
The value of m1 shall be 1.54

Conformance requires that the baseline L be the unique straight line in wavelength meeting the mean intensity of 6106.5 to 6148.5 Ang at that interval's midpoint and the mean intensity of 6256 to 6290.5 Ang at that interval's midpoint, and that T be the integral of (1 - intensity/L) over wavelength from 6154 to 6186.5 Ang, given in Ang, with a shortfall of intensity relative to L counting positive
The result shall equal 4.13 Ang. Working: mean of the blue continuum 2.3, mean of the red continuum 1.5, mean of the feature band 1.8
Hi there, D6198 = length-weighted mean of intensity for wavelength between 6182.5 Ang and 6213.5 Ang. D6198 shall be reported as 1.66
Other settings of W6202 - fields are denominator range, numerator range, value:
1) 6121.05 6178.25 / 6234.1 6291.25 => 0.72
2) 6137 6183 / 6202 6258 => 0.75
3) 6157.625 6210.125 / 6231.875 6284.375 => 0.80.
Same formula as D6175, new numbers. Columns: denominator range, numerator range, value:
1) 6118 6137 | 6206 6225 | 0.72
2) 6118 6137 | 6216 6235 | 0.60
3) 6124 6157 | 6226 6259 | 0.58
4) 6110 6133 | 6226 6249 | 0.51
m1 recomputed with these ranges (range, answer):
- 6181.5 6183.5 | 1.77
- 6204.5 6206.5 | 1.62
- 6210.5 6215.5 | 1.63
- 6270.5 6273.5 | 1.48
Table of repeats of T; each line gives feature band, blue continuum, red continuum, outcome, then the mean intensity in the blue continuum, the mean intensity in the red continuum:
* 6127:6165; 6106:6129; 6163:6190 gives 1.5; 2.44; 1.77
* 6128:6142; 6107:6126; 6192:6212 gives 0.6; 2.47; 1.64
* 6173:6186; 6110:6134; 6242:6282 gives 1.4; 2.36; 1.4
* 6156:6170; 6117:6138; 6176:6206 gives 0.7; 2.27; 1.69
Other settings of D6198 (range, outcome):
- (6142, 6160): 1.96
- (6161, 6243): 1.6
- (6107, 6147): 2.31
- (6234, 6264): 1.31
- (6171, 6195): 1.73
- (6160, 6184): 1.8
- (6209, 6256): 1.35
